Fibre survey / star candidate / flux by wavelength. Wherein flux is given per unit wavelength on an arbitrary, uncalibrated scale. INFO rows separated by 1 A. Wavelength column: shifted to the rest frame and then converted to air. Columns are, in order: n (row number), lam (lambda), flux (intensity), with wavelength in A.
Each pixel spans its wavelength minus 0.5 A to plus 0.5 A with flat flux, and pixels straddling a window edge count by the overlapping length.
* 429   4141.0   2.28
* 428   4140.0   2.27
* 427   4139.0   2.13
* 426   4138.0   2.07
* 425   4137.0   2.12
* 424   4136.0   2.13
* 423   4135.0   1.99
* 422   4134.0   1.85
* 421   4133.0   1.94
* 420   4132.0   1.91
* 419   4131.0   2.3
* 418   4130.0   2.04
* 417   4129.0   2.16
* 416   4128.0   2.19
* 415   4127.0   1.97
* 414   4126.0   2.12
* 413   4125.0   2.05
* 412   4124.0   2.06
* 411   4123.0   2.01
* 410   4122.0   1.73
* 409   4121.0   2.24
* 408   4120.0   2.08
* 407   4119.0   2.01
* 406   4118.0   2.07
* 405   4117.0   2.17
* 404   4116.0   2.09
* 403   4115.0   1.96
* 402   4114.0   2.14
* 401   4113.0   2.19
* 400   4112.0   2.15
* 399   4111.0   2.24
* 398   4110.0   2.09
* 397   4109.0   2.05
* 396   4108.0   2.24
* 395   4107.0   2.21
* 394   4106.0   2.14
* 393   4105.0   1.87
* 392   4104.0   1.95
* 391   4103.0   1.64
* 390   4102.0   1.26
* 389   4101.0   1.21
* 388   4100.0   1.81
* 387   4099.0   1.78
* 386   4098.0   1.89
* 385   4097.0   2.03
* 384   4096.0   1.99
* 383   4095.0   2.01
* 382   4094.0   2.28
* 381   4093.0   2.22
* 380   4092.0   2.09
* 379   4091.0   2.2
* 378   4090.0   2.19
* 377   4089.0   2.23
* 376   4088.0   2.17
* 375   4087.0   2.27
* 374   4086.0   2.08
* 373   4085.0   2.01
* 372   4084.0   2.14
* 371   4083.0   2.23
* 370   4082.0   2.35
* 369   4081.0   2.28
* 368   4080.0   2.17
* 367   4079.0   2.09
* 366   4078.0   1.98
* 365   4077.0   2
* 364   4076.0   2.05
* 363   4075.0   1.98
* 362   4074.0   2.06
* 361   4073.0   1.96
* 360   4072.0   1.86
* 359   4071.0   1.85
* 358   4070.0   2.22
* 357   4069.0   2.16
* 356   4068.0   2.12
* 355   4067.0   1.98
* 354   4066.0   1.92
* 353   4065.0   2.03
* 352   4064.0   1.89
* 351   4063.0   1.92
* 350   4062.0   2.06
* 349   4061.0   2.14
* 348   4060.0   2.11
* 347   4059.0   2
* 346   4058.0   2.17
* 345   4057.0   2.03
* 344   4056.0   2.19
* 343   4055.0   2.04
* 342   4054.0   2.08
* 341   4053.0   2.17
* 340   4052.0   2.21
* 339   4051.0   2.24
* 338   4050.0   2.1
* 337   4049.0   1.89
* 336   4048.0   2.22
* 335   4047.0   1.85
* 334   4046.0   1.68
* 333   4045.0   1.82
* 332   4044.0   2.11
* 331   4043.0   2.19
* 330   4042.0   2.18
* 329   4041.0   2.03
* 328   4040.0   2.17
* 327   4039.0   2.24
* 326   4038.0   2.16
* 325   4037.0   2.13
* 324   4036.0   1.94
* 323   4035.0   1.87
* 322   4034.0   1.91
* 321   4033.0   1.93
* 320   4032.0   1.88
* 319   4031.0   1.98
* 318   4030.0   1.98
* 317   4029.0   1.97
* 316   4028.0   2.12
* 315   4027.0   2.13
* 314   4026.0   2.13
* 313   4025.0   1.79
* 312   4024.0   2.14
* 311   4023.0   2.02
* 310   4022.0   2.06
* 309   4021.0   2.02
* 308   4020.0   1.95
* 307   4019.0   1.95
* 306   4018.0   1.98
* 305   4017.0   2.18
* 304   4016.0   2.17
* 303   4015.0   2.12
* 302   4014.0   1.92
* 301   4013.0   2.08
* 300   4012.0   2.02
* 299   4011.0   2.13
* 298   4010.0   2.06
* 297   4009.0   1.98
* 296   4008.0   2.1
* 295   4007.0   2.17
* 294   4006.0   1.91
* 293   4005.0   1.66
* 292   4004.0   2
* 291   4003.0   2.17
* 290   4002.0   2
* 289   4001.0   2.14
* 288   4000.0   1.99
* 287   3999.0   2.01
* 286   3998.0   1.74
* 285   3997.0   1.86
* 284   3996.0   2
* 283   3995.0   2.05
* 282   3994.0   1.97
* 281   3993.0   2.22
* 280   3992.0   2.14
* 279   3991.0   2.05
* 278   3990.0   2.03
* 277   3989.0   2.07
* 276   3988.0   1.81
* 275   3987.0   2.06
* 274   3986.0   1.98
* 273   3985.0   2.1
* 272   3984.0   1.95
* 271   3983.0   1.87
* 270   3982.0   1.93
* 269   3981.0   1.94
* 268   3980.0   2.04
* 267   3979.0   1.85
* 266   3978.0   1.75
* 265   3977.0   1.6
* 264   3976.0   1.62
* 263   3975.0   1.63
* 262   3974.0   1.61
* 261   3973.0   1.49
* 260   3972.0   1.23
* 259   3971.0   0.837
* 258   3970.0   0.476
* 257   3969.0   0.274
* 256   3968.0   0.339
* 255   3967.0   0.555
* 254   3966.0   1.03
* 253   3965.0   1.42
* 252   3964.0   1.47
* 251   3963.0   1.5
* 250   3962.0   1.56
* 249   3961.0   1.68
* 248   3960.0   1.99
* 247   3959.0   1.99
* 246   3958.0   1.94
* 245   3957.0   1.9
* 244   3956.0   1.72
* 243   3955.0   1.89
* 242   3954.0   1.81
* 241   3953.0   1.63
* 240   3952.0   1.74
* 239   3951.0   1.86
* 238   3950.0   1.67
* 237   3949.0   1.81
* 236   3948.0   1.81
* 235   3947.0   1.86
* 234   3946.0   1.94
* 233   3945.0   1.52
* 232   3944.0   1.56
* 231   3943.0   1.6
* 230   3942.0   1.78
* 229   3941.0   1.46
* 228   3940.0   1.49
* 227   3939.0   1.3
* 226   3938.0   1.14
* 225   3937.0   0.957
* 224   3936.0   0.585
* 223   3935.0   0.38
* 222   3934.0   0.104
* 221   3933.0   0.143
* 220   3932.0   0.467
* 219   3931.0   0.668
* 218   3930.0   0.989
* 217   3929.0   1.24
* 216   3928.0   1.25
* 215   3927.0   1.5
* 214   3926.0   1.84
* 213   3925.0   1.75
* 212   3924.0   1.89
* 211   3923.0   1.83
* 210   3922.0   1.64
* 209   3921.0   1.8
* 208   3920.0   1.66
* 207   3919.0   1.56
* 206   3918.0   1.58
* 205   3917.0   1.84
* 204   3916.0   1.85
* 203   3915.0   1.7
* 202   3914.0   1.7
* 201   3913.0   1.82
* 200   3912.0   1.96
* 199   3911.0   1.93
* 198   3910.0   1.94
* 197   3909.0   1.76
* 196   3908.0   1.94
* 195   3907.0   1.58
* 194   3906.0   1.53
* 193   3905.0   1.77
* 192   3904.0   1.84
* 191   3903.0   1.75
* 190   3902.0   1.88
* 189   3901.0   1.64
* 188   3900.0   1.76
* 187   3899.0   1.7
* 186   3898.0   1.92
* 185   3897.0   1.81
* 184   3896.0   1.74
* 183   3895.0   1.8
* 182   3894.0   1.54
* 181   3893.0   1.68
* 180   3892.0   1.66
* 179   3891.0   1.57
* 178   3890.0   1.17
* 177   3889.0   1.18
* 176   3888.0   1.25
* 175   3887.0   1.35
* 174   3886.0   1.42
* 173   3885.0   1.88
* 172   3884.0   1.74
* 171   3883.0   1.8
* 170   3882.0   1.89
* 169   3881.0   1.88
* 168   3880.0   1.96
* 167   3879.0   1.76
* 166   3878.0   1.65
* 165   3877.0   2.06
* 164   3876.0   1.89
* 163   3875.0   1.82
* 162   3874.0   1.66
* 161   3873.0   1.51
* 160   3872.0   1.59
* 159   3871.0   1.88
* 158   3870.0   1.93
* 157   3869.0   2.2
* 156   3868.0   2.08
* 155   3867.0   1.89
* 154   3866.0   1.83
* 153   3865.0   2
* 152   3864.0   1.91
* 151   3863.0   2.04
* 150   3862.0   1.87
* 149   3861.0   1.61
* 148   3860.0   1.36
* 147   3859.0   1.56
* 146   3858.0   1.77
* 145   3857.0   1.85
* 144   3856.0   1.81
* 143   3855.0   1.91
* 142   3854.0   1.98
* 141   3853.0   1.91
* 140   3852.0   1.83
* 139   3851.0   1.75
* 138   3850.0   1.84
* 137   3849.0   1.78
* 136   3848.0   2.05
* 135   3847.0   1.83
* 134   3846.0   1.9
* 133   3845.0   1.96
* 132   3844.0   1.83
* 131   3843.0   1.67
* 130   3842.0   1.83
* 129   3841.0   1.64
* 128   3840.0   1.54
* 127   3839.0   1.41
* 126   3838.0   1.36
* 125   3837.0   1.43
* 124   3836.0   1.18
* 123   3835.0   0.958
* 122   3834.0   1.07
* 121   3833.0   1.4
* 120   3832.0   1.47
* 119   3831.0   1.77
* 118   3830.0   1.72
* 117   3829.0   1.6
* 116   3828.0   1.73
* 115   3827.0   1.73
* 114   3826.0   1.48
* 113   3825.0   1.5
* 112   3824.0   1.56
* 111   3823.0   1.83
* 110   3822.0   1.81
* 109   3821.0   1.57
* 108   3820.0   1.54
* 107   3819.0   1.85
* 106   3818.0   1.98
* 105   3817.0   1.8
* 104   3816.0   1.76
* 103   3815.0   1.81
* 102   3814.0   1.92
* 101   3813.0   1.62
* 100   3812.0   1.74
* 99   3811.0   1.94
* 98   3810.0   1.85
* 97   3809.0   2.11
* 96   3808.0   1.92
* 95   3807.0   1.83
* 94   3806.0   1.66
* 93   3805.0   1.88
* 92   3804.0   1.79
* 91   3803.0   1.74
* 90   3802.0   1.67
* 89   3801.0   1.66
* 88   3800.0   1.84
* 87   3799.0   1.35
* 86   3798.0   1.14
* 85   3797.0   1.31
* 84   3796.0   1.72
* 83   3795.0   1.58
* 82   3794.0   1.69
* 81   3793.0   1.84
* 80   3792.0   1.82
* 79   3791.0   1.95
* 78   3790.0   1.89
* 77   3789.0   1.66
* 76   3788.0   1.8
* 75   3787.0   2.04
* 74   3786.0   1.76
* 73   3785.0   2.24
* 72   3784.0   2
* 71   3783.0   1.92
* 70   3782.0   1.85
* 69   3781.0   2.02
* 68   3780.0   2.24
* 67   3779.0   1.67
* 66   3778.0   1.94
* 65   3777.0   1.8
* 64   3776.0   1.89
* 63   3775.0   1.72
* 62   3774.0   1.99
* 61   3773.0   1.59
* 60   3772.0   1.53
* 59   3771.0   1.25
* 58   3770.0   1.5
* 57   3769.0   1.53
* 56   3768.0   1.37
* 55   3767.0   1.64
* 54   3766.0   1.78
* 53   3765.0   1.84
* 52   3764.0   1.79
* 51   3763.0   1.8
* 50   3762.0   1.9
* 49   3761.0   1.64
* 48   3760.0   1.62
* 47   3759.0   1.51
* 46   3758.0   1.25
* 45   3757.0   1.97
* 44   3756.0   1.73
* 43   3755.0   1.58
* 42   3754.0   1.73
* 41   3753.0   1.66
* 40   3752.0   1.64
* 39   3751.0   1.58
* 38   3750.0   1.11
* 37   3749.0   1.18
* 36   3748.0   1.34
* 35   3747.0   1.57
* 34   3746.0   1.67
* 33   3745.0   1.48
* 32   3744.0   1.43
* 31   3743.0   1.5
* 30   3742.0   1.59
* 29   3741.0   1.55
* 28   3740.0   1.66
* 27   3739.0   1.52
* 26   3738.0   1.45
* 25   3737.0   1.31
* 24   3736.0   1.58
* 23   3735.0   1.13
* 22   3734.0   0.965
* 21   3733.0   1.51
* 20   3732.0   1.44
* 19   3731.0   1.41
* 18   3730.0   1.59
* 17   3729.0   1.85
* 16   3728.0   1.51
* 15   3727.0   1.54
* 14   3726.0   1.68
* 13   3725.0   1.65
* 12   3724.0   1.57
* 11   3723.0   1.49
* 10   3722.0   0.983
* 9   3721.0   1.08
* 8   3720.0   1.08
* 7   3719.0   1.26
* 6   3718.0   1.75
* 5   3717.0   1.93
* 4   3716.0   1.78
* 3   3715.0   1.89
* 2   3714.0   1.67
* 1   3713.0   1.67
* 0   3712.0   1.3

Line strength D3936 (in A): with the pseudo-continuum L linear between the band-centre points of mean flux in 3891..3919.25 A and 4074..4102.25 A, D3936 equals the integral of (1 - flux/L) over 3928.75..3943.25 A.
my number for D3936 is 7.0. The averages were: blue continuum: 1.75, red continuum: 2.04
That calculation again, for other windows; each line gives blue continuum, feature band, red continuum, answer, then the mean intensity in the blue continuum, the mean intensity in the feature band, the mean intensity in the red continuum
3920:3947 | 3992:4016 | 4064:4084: -4.9 A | 1.28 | 2.02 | 2.07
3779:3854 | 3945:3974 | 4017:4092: 6.7 A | 1.73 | 1.48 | 2.06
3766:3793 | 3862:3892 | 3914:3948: -4.5 A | 1.79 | 1.75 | 1.37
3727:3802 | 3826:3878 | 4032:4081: 1.0 A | 1.64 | 1.73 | 2.04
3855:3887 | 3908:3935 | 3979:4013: 6.0 A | 1.8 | 1.47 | 2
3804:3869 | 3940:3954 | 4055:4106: 1.2 A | 1.73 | 1.71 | 2.02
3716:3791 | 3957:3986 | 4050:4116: 6.1 A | 1.61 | 1.5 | 2.05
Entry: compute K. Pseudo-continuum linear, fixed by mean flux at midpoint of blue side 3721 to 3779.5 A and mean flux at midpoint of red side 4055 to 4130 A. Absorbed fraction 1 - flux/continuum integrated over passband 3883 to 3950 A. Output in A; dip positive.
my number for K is 9.9 A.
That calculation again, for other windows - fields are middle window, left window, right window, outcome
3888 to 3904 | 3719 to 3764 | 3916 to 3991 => -1.5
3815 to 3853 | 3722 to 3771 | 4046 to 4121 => 0.4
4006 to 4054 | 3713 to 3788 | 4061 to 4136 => -2.1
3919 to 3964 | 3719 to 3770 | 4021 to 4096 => 9.4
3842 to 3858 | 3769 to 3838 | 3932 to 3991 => -2.0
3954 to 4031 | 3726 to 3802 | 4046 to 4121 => 4.6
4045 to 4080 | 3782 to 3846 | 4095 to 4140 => -1.5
